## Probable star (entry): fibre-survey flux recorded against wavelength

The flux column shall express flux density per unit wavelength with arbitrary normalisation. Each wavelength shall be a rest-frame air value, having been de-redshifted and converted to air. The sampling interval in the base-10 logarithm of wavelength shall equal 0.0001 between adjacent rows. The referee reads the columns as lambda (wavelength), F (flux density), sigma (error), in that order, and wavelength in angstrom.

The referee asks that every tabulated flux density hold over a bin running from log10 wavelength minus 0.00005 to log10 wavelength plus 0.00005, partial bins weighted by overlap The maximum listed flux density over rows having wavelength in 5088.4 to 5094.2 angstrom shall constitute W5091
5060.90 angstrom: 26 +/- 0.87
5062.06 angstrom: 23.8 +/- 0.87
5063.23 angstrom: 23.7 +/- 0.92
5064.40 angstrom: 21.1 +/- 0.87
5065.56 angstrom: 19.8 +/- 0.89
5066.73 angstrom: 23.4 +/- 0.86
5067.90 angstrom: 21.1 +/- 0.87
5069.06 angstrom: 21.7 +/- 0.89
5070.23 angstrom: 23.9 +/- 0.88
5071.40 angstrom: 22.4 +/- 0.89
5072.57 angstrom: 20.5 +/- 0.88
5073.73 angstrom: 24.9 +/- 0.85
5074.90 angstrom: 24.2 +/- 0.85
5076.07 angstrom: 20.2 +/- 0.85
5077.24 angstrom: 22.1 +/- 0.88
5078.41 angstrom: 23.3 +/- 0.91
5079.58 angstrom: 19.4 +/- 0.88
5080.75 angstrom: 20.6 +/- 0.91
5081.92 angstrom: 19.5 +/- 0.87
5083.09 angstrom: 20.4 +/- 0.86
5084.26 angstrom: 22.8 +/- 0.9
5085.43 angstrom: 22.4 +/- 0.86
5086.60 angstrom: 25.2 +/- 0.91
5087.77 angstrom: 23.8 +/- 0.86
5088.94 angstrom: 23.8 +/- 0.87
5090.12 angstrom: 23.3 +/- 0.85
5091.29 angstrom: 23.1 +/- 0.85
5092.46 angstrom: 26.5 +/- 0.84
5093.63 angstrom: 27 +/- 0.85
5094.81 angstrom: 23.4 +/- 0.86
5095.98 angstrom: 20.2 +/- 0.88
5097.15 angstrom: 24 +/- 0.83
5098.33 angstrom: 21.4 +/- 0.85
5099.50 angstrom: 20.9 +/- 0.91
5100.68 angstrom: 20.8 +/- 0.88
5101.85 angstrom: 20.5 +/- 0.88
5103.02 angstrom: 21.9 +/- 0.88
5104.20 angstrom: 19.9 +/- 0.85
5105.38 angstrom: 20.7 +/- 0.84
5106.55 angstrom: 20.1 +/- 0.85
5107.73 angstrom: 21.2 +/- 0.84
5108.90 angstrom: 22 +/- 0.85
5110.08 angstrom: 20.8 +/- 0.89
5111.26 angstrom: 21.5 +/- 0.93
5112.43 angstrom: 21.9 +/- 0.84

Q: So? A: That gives 27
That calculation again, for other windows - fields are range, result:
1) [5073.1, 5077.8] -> 24.9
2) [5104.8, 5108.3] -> 21.2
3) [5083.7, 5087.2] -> 25.2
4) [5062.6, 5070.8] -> 23.9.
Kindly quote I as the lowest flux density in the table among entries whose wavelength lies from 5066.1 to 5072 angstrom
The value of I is 21.1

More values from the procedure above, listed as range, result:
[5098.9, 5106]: 19.9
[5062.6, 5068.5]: 19.8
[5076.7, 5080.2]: 19.4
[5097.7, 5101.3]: 20.8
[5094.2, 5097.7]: 20.2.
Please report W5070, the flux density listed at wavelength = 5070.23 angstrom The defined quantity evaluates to 23.9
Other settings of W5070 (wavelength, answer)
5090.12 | 23.3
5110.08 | 20.8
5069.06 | 21.7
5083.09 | 20.4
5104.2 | 19.9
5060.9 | 26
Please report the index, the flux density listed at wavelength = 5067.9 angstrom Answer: 21.1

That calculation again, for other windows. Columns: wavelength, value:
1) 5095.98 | 20.2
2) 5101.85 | 20.5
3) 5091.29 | 23.1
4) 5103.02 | 21.9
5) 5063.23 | 23.7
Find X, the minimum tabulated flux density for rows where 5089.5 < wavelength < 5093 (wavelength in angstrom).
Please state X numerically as 23.1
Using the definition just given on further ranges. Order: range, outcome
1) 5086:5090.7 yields 23.3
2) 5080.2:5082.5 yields 19.5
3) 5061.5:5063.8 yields 23.7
